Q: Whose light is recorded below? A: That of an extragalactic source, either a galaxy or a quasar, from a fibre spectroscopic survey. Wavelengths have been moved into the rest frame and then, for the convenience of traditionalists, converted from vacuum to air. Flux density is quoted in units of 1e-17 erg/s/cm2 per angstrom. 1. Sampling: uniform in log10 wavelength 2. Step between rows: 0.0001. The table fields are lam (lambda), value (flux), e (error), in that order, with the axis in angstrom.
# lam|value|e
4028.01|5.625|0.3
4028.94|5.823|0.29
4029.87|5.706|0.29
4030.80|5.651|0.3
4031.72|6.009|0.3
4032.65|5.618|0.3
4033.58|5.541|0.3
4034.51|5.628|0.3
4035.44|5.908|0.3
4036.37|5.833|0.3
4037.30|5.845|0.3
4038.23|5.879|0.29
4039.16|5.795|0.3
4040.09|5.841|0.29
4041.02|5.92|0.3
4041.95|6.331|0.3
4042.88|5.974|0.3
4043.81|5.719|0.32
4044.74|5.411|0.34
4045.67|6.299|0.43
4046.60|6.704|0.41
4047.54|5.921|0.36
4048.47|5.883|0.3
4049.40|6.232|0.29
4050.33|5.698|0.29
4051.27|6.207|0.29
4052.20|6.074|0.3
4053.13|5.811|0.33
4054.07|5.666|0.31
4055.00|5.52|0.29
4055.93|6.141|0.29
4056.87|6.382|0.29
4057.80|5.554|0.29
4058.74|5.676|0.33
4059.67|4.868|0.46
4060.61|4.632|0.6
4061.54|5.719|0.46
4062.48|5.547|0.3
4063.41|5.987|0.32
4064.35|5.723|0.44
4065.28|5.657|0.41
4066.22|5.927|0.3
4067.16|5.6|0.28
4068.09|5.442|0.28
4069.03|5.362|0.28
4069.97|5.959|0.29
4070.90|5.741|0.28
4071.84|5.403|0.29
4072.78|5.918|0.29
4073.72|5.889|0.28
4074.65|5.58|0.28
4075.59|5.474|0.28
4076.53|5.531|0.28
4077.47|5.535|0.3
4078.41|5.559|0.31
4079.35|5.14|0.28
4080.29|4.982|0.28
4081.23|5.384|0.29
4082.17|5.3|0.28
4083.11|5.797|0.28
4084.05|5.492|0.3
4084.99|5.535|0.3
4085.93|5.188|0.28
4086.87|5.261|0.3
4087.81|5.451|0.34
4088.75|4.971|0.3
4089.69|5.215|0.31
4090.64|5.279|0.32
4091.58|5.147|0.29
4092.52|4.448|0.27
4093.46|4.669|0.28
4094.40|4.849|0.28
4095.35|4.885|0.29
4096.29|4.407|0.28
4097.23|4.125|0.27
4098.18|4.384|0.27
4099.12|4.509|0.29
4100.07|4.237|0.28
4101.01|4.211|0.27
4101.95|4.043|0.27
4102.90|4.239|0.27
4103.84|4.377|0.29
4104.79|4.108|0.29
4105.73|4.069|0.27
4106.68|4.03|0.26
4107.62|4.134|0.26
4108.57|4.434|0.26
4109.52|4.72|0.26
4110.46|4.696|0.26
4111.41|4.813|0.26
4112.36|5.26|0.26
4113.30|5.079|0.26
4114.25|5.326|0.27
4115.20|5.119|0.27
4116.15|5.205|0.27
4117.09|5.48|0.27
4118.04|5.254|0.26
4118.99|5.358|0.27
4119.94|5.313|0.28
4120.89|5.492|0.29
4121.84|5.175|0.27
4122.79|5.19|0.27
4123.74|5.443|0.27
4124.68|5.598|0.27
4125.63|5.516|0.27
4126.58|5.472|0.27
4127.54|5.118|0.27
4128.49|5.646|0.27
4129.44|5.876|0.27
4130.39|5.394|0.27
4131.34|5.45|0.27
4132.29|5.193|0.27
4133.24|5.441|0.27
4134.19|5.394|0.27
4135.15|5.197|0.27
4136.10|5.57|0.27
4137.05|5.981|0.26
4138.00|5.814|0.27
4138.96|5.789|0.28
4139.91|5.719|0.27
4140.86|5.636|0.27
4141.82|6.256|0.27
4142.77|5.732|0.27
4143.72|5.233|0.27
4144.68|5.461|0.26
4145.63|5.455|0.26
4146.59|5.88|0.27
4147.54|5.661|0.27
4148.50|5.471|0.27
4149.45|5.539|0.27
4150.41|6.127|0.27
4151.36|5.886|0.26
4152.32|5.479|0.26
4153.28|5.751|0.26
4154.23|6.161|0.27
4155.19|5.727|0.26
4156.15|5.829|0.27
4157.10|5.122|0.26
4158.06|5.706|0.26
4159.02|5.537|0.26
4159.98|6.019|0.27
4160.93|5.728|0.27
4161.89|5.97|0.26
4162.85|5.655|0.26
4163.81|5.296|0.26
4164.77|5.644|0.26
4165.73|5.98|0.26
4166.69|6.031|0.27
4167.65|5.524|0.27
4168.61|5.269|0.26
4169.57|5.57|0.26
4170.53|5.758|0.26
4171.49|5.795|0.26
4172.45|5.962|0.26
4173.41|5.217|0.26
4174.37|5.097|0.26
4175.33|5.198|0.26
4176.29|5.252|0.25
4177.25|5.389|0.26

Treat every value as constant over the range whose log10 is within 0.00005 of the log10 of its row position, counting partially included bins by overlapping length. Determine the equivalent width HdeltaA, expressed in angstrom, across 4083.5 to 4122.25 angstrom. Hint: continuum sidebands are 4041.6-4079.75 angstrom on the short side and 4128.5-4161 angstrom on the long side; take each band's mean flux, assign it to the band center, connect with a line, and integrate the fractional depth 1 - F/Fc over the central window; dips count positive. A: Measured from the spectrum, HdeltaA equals 5.9 angstrom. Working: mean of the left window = 5.74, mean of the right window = 5.65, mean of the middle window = 4.83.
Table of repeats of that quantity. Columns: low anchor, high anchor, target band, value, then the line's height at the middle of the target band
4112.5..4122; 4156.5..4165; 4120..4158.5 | -0.89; 5.46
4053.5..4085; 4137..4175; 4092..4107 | 3.36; 5.61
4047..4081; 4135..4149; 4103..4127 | 2.94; 5.67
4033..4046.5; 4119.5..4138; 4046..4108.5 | 4.74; 5.7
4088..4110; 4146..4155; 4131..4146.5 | -0.32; 5.48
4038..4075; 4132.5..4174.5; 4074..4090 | 1.04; 5.76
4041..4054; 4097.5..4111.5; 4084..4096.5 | -0.83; 4.74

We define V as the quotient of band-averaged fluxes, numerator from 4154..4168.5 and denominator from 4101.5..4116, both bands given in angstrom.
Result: 1.2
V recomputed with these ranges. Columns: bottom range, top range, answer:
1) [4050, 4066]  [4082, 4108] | 0.83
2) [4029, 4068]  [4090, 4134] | 0.85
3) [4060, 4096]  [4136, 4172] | 1.06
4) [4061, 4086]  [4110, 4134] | 0.95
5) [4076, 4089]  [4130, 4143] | 1.04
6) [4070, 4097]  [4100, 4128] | 0.93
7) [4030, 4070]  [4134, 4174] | 0.98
